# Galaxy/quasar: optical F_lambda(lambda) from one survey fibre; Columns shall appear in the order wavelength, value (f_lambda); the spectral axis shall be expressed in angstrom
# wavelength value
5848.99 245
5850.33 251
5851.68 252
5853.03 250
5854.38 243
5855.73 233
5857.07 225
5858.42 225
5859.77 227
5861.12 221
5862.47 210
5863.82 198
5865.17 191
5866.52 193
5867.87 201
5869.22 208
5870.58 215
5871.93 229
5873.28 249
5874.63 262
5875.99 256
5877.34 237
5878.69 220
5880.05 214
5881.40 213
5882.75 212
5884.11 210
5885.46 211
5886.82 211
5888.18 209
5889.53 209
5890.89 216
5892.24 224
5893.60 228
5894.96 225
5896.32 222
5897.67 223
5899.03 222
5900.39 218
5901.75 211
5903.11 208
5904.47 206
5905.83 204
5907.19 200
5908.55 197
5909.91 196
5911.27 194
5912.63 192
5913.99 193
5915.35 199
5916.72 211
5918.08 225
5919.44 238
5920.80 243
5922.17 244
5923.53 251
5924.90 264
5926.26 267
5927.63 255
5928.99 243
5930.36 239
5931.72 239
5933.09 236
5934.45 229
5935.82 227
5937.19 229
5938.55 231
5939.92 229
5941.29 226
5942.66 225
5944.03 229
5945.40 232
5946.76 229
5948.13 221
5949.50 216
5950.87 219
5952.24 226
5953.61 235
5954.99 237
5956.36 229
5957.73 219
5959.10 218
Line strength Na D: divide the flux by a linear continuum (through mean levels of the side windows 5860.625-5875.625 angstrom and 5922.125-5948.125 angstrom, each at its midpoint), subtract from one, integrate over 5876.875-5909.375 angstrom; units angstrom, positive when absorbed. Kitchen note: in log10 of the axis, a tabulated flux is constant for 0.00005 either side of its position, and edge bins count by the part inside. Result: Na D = 1.46 angstrom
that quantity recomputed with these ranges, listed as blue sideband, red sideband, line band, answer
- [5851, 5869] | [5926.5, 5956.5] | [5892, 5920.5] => 1.9 angstrom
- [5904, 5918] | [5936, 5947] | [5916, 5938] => -2.5 angstrom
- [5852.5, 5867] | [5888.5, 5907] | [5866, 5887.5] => -0.3 angstrom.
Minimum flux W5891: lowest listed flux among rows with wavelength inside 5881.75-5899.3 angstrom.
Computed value 209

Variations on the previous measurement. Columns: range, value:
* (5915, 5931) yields 199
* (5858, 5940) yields 191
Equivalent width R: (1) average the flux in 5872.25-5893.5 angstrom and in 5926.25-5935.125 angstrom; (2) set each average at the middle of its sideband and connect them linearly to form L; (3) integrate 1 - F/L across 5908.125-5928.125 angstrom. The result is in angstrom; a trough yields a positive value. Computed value 1.1 angstrom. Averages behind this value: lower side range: 224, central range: 225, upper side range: 242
